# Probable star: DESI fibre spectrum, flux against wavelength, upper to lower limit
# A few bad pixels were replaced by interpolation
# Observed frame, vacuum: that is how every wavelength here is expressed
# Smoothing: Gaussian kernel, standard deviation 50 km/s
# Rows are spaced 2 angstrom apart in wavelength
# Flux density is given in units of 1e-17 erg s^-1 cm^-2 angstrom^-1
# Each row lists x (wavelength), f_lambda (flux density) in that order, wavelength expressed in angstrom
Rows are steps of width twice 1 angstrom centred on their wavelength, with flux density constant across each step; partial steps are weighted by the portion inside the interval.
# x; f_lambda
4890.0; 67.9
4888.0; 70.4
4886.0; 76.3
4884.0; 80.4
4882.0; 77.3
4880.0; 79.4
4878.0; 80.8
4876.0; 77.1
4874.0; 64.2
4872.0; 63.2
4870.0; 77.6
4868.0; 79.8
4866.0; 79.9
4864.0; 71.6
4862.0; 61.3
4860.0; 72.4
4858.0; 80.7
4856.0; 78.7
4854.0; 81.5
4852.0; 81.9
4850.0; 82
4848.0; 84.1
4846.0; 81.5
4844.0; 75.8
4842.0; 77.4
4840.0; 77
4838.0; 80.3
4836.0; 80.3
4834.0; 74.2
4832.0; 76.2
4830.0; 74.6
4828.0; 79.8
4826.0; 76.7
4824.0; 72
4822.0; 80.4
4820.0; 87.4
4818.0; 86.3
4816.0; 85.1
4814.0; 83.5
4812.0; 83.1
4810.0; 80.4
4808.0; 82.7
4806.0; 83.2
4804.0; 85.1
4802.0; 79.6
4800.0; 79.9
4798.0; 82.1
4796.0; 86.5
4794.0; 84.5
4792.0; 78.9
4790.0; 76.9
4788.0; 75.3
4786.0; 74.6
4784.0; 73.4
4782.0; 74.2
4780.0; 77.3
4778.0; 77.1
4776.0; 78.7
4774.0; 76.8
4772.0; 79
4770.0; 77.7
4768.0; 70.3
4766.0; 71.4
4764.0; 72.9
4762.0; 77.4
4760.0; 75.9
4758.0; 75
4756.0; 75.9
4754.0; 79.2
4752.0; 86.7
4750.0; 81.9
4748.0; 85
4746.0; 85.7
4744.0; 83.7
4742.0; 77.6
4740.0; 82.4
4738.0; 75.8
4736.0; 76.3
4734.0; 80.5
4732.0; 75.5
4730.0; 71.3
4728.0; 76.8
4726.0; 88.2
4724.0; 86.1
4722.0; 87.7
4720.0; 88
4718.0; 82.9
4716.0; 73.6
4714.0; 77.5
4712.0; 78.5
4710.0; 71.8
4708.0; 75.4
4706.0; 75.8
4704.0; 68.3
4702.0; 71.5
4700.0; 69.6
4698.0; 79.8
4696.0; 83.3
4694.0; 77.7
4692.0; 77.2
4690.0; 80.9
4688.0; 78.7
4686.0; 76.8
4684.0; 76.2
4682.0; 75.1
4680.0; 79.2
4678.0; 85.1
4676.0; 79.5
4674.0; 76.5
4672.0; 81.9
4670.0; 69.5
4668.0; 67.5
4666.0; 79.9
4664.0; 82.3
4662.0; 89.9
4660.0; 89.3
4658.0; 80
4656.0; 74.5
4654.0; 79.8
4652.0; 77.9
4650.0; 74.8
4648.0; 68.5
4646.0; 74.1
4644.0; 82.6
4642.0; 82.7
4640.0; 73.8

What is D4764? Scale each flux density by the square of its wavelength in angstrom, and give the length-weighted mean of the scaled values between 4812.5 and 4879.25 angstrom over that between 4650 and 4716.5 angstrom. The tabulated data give 1.07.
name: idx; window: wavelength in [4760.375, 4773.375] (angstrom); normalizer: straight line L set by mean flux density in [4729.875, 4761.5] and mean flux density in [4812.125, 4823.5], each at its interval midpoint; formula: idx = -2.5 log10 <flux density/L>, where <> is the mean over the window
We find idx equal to 0.08 mag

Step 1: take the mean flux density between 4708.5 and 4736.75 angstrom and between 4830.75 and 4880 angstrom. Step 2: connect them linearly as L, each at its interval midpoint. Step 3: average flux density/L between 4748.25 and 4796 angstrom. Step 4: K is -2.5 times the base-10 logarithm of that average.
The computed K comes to 0.02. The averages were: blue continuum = 79.6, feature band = 77.3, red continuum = 76.7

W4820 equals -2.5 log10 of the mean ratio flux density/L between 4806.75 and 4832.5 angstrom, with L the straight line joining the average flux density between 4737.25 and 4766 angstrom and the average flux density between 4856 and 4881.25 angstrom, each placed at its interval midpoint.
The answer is -0.06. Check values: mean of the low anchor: 79.4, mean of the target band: 80.7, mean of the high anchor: 74.2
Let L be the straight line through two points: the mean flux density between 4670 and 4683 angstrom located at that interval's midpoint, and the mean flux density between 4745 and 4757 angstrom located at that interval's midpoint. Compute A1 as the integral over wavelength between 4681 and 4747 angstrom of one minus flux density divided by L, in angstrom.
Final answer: 1.8 angstrom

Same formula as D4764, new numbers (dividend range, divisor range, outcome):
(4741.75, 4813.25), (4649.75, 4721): 1.05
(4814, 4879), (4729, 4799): 1.03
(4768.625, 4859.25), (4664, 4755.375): 1.06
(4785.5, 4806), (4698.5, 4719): 1.12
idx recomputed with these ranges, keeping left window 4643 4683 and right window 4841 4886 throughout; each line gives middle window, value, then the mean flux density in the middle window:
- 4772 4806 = -0.02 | 78.9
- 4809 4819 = -0.09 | 83.7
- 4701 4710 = 0.08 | 72.6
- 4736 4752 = -0.05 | 81.7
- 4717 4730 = -0.08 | 83.9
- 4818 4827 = -0.04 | 79.9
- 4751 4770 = 0.02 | 76.2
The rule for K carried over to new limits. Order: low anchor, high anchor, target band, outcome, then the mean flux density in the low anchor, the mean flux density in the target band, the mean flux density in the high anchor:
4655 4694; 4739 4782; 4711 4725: -0.046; 78.9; 82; 78.4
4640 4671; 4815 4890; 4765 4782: 0.024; 78.1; 75.9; 77.3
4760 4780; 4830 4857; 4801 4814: -0.067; 75.8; 82.4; 79.1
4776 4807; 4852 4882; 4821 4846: -0.004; 79.2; 77.2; 75.2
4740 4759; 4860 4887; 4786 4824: -0.049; 81.3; 81.8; 74.5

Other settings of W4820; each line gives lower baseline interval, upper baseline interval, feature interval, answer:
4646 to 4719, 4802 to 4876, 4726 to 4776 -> 0.00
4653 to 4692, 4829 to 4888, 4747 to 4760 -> -0.03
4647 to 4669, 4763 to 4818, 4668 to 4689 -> 0.02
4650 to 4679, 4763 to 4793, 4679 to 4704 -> 0.02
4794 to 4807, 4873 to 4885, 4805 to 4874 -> 0.02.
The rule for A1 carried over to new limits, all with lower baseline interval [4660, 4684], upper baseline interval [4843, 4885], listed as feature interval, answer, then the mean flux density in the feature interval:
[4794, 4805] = -0.75 angstrom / 82.8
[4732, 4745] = -0.13 angstrom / 79.1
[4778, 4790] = 0.37 angstrom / 75.3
